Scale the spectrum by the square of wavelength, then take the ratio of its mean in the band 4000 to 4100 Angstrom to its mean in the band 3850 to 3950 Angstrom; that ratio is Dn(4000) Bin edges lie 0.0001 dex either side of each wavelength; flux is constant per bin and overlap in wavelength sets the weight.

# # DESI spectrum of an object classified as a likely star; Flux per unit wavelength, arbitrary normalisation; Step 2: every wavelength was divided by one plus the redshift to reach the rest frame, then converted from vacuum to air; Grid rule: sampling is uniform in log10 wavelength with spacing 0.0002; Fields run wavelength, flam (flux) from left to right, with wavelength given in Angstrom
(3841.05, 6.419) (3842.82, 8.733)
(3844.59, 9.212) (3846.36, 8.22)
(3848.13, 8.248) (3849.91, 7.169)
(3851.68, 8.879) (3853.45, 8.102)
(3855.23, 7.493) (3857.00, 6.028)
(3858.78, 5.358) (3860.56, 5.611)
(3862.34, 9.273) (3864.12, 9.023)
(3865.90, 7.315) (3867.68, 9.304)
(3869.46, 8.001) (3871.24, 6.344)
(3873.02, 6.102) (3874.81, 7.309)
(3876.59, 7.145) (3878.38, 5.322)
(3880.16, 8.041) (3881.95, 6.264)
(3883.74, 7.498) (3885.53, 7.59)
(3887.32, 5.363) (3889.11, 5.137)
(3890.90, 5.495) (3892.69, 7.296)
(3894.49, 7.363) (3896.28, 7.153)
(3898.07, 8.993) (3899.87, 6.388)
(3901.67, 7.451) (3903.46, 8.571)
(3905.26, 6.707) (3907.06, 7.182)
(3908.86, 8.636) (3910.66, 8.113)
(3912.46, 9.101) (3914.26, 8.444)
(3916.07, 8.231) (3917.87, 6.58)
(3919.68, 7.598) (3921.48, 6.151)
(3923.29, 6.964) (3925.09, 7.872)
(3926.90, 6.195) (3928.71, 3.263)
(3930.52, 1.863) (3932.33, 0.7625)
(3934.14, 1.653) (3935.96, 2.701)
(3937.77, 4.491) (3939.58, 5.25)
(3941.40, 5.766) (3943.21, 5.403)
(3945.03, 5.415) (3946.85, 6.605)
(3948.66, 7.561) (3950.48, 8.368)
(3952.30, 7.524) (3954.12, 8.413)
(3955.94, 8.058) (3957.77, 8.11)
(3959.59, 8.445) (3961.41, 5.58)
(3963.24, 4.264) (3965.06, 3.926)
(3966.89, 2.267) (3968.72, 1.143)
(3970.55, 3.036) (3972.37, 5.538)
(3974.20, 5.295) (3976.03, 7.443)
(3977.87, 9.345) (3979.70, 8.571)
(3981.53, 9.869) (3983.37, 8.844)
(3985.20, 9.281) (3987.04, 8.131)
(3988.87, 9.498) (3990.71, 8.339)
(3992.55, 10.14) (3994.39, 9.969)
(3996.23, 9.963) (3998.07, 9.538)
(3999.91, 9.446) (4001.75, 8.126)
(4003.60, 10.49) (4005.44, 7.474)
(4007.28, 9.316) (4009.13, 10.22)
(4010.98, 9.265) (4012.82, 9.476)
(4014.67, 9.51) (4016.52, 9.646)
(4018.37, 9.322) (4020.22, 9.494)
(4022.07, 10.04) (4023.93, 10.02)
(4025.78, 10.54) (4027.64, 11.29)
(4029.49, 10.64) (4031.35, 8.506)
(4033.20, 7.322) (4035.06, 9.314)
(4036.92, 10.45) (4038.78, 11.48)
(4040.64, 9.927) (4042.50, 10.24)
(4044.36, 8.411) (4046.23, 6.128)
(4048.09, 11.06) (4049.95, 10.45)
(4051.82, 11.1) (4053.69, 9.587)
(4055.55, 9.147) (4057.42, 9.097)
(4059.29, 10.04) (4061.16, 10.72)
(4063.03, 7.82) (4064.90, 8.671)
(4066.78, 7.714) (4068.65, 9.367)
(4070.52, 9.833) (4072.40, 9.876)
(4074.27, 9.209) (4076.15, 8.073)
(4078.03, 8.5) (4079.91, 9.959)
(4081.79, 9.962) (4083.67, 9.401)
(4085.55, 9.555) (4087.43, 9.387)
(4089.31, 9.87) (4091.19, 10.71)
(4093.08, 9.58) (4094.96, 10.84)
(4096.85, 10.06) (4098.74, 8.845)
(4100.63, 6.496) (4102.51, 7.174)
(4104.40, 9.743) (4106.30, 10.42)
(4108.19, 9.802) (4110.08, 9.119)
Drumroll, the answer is 1.55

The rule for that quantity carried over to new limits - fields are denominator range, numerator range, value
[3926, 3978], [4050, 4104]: 1.89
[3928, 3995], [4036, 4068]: 1.60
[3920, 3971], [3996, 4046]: 1.87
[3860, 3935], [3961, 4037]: 1.30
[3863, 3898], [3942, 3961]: 1.07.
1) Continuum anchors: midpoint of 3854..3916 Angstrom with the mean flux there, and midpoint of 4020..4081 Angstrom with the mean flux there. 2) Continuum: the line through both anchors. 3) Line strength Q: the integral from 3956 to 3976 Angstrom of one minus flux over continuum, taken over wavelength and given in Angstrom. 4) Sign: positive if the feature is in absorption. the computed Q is 7.98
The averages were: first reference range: 7.27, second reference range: 9.51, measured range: 5.02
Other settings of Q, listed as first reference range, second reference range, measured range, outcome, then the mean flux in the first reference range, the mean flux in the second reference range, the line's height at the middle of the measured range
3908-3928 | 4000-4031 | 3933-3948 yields 6.4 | 7.58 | 9.65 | 8.06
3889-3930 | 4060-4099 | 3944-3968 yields 4.1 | 7.16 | 9.44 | 7.78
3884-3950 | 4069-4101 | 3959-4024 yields -2.4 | 6.28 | 9.47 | 7.7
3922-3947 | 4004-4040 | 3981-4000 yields -3.7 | 4.55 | 9.67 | 7.82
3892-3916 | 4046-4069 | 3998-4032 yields -2.5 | 7.82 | 9.4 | 8.96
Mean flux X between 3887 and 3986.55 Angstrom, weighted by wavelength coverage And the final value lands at 6.39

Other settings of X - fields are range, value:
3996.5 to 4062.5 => 9.62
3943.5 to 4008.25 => 7.51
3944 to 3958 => 7.46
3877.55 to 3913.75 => 7.2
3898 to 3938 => 6.22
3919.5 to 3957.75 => 5.64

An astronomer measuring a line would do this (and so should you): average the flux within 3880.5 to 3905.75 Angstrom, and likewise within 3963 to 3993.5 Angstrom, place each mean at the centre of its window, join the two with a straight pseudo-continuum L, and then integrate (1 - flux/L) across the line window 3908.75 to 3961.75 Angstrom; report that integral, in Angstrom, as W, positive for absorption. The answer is 4.8 Angstrom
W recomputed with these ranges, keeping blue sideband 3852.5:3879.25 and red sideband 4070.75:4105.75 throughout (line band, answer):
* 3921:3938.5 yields 8.19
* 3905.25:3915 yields -0.68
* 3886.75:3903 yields 1.42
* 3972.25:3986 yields 0.20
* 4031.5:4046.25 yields -0.79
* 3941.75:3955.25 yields 1.65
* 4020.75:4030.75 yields -1.93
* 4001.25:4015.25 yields -1.17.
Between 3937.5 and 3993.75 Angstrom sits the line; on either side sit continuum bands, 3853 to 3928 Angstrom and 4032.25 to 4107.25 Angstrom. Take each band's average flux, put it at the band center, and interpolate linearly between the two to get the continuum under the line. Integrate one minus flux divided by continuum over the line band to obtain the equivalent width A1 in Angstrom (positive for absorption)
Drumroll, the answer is 9.22 Angstrom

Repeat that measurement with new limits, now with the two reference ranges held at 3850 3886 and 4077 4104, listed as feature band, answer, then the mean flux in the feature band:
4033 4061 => -2.4 Angstrom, 9.67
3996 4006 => -0.8 Angstrom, 9.18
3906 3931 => 2.5 Angstrom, 6.95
